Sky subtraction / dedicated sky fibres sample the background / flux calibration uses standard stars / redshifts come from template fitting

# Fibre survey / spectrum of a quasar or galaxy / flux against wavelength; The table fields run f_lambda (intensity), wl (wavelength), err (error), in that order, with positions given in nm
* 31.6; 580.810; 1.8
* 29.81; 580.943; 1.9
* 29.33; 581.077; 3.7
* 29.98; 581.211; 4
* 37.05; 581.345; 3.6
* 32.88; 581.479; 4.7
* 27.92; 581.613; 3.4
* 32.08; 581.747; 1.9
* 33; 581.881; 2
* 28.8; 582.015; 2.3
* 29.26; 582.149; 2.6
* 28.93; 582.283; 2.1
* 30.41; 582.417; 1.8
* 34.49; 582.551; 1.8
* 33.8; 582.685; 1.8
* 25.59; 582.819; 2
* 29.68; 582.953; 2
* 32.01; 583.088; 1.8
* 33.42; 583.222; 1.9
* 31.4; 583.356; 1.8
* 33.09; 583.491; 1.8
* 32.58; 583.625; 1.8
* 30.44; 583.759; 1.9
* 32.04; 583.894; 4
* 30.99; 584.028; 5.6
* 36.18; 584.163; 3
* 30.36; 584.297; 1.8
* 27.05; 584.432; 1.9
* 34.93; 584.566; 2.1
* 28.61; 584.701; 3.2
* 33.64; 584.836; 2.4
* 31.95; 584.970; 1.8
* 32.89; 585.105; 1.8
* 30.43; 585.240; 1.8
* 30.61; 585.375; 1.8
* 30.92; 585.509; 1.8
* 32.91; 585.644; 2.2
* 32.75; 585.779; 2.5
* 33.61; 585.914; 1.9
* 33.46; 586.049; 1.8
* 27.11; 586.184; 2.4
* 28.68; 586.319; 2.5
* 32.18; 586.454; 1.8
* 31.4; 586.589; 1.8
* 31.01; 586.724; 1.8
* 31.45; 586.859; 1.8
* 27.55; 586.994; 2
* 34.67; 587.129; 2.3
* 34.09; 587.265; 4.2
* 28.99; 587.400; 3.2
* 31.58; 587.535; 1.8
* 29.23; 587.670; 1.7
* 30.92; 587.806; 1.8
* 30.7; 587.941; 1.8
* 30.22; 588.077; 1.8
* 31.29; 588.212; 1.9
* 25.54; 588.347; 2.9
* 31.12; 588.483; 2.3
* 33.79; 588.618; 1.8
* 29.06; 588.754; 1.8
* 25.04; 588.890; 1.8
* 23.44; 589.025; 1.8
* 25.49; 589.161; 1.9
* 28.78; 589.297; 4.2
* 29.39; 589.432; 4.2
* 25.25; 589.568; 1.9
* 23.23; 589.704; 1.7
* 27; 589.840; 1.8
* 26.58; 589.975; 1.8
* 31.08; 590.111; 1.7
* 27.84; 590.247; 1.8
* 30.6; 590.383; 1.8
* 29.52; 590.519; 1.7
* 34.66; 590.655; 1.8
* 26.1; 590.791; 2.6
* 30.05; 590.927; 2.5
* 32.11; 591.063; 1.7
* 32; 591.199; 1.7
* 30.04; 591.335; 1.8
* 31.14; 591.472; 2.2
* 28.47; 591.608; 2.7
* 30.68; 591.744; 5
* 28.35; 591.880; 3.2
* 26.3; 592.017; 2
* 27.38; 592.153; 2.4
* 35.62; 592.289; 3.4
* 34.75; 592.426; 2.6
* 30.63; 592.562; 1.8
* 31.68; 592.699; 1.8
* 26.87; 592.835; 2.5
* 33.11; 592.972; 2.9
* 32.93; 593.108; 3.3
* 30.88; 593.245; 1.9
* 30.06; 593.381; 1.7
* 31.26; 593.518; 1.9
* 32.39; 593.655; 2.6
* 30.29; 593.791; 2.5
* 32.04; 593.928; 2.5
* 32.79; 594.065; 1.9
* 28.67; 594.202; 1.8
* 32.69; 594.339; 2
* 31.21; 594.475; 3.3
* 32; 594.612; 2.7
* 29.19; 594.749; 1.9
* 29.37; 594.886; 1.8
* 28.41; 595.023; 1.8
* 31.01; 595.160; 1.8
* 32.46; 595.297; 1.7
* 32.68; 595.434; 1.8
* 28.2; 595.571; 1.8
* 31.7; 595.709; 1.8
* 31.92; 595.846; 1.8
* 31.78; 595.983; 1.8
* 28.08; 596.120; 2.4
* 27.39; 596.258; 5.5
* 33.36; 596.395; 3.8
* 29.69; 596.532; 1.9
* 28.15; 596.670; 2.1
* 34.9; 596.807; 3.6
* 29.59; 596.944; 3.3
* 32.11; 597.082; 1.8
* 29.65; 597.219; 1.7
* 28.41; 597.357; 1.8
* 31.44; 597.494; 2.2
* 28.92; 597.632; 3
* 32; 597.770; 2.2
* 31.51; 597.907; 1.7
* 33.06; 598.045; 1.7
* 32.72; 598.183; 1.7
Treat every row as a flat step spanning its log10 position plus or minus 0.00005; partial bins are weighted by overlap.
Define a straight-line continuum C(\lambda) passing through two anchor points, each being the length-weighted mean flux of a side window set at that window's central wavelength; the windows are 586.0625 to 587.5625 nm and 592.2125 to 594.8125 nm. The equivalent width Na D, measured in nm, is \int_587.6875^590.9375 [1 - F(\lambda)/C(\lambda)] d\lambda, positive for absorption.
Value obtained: 0.26 nm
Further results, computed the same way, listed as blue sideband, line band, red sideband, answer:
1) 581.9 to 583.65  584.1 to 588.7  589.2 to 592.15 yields -0.17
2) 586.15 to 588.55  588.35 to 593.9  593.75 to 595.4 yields 0.20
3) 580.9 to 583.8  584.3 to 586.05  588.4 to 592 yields -0.08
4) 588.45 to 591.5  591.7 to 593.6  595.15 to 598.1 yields -0.07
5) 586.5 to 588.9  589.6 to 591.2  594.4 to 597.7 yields 0.08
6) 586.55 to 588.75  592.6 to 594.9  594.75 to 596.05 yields -0.02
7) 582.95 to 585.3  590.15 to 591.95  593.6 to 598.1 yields 0.06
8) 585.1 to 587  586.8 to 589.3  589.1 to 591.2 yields 0.03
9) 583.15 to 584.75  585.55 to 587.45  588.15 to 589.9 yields -0.11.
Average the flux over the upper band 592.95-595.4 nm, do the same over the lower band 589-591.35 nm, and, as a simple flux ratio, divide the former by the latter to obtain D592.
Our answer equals 1.09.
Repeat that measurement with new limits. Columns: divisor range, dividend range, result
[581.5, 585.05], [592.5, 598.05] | 0.98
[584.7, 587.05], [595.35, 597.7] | 0.97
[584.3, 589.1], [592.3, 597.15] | 1.01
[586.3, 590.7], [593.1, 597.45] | 1.05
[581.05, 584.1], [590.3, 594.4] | 0.98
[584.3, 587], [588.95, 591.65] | 0.92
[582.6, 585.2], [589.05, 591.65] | 0.91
